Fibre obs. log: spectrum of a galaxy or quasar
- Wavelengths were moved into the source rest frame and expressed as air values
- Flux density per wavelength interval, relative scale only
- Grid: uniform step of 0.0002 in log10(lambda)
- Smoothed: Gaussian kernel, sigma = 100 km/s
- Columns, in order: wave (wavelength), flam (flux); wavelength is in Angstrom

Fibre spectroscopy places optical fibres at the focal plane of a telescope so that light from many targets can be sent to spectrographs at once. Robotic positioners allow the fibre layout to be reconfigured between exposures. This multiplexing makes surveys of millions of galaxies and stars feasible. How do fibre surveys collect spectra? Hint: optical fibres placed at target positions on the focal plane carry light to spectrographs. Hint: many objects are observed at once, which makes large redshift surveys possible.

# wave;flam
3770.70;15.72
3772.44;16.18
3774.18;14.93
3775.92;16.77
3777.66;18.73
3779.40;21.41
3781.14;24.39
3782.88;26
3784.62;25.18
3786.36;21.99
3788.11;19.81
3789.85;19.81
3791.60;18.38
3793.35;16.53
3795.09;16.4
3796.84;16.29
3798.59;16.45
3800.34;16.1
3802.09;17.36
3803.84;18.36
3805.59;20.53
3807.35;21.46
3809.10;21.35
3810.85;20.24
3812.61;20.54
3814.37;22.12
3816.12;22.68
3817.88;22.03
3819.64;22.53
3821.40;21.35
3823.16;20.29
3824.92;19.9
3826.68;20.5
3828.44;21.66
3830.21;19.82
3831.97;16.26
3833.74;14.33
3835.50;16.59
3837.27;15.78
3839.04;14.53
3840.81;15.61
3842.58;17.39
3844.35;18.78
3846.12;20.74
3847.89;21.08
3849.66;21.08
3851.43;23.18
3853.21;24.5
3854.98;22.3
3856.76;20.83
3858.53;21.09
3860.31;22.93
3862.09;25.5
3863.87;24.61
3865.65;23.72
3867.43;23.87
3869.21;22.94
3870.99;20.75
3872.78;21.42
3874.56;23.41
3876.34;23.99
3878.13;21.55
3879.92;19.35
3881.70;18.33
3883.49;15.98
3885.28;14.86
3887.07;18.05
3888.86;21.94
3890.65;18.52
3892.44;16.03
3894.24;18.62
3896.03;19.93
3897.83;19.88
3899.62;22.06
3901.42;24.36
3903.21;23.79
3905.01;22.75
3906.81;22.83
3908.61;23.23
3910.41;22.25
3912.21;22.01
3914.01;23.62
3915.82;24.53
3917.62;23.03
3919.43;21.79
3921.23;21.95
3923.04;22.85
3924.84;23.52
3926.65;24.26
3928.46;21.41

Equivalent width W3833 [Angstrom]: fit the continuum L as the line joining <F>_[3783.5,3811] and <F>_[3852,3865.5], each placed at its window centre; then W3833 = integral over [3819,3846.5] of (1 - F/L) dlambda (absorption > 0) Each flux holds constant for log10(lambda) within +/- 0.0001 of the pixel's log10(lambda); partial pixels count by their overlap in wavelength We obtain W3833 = 3.8 Angstrom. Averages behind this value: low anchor 19.2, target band 18.4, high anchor 23.1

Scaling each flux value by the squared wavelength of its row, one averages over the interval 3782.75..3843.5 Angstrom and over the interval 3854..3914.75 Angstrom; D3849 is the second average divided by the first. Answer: 1.15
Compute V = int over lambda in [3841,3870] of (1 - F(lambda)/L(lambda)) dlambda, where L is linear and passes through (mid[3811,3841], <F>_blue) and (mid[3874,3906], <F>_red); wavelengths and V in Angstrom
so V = -3.37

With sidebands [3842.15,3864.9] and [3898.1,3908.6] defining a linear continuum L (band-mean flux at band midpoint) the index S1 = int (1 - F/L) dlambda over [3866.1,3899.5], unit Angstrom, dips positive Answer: 3.7 Angstrom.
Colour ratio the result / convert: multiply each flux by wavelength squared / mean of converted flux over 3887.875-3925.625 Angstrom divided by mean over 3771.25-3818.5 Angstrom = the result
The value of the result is 1.18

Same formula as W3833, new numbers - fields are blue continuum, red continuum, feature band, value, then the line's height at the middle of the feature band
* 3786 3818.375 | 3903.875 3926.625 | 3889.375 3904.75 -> 1.25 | 22.3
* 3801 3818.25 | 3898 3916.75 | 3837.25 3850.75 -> 1.95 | 21.4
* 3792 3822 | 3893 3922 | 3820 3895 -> 2.70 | 20.9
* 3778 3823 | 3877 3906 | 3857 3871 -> -2.29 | 20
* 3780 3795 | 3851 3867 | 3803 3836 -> 2.88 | 22.1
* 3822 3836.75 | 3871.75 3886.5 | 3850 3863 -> -2.39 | 19.3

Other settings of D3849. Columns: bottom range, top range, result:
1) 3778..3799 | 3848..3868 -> 1.18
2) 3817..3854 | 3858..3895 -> 1.10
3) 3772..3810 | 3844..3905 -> 1.15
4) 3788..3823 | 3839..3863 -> 1.10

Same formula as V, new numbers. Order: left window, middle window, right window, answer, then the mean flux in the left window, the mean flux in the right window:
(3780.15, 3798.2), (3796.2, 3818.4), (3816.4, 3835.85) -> 0.44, 20.4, 19.7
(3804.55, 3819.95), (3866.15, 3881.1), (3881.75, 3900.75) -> -2.22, 21.4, 18.6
